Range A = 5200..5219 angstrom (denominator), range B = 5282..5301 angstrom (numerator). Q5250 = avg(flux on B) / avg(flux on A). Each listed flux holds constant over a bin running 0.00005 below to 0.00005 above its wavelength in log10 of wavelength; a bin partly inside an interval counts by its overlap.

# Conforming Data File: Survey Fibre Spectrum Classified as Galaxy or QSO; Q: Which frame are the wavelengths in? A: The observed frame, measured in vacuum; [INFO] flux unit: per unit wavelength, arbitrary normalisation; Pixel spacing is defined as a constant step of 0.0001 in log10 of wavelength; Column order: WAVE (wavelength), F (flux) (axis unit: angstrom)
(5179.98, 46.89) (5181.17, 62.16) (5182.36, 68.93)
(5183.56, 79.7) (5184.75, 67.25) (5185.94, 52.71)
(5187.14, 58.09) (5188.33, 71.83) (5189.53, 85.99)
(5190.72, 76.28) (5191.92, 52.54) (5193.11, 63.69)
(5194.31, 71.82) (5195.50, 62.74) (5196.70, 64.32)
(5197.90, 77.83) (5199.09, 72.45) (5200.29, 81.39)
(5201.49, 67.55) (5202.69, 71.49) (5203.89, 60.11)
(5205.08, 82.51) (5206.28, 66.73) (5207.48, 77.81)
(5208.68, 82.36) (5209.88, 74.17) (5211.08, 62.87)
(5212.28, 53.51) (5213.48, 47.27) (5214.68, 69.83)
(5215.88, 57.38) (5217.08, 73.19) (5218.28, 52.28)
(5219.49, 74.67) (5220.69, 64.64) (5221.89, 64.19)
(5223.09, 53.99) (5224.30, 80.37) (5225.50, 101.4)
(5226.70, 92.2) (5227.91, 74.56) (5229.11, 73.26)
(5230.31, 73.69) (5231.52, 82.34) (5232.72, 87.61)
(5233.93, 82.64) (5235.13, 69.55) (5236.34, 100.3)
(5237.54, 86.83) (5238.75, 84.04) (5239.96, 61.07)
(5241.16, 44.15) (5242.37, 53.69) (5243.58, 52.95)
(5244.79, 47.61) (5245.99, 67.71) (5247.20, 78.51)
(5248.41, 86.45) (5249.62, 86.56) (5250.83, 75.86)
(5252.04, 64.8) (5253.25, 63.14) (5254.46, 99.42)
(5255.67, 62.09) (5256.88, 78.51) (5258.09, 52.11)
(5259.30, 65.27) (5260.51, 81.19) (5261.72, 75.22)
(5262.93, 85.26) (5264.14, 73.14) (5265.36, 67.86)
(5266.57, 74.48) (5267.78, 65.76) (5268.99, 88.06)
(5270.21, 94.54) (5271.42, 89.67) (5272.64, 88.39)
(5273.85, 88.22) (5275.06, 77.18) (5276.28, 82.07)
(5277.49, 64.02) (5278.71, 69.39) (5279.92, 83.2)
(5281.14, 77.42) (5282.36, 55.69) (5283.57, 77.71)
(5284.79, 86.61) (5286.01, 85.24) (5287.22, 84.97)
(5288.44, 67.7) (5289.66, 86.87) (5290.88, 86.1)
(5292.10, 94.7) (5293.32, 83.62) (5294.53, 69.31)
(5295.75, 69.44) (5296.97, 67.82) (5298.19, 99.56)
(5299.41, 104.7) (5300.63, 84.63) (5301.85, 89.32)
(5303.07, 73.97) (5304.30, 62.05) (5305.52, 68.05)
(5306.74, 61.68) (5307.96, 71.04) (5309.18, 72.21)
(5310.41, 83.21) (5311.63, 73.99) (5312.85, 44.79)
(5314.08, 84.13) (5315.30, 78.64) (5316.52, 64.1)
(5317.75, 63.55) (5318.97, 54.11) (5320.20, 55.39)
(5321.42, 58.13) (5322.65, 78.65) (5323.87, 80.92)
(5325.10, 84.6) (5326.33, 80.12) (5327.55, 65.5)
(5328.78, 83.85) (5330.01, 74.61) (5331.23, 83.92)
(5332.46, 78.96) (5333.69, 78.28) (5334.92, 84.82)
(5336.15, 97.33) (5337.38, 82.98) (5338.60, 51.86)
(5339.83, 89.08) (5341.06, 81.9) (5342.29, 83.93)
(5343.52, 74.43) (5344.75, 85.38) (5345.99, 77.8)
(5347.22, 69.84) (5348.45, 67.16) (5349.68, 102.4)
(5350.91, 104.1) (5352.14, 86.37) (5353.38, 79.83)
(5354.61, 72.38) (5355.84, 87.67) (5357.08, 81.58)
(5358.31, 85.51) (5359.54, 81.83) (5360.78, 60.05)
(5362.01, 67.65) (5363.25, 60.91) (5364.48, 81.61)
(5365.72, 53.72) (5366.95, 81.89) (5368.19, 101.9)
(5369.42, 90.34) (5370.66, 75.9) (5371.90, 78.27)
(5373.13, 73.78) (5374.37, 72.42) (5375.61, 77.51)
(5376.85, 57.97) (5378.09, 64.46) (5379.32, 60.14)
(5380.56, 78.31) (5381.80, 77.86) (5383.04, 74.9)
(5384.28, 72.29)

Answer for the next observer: 1.2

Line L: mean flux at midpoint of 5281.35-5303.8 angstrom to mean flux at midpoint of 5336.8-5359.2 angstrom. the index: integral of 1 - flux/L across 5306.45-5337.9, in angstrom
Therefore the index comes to 2.9 angstrom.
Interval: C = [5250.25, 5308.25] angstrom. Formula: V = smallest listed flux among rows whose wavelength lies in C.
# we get 52.11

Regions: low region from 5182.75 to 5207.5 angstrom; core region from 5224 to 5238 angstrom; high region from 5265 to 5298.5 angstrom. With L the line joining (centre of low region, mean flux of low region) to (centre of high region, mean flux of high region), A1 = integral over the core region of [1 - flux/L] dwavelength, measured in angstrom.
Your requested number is -1.9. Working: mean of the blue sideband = 69.6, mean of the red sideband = 79.4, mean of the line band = 83.8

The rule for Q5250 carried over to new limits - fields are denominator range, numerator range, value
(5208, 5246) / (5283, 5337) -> 1.09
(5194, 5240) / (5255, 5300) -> 1.08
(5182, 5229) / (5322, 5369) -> 1.14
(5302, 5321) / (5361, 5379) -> 1.09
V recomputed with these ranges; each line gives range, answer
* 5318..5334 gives 54.11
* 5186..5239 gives 47.27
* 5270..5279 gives 64.02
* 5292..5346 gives 44.79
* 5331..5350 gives 51.86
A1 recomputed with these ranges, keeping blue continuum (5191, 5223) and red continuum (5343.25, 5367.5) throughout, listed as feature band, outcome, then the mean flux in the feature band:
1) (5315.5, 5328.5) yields 1.1 angstrom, 69.2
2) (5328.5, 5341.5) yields -0.7 angstrom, 80.6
